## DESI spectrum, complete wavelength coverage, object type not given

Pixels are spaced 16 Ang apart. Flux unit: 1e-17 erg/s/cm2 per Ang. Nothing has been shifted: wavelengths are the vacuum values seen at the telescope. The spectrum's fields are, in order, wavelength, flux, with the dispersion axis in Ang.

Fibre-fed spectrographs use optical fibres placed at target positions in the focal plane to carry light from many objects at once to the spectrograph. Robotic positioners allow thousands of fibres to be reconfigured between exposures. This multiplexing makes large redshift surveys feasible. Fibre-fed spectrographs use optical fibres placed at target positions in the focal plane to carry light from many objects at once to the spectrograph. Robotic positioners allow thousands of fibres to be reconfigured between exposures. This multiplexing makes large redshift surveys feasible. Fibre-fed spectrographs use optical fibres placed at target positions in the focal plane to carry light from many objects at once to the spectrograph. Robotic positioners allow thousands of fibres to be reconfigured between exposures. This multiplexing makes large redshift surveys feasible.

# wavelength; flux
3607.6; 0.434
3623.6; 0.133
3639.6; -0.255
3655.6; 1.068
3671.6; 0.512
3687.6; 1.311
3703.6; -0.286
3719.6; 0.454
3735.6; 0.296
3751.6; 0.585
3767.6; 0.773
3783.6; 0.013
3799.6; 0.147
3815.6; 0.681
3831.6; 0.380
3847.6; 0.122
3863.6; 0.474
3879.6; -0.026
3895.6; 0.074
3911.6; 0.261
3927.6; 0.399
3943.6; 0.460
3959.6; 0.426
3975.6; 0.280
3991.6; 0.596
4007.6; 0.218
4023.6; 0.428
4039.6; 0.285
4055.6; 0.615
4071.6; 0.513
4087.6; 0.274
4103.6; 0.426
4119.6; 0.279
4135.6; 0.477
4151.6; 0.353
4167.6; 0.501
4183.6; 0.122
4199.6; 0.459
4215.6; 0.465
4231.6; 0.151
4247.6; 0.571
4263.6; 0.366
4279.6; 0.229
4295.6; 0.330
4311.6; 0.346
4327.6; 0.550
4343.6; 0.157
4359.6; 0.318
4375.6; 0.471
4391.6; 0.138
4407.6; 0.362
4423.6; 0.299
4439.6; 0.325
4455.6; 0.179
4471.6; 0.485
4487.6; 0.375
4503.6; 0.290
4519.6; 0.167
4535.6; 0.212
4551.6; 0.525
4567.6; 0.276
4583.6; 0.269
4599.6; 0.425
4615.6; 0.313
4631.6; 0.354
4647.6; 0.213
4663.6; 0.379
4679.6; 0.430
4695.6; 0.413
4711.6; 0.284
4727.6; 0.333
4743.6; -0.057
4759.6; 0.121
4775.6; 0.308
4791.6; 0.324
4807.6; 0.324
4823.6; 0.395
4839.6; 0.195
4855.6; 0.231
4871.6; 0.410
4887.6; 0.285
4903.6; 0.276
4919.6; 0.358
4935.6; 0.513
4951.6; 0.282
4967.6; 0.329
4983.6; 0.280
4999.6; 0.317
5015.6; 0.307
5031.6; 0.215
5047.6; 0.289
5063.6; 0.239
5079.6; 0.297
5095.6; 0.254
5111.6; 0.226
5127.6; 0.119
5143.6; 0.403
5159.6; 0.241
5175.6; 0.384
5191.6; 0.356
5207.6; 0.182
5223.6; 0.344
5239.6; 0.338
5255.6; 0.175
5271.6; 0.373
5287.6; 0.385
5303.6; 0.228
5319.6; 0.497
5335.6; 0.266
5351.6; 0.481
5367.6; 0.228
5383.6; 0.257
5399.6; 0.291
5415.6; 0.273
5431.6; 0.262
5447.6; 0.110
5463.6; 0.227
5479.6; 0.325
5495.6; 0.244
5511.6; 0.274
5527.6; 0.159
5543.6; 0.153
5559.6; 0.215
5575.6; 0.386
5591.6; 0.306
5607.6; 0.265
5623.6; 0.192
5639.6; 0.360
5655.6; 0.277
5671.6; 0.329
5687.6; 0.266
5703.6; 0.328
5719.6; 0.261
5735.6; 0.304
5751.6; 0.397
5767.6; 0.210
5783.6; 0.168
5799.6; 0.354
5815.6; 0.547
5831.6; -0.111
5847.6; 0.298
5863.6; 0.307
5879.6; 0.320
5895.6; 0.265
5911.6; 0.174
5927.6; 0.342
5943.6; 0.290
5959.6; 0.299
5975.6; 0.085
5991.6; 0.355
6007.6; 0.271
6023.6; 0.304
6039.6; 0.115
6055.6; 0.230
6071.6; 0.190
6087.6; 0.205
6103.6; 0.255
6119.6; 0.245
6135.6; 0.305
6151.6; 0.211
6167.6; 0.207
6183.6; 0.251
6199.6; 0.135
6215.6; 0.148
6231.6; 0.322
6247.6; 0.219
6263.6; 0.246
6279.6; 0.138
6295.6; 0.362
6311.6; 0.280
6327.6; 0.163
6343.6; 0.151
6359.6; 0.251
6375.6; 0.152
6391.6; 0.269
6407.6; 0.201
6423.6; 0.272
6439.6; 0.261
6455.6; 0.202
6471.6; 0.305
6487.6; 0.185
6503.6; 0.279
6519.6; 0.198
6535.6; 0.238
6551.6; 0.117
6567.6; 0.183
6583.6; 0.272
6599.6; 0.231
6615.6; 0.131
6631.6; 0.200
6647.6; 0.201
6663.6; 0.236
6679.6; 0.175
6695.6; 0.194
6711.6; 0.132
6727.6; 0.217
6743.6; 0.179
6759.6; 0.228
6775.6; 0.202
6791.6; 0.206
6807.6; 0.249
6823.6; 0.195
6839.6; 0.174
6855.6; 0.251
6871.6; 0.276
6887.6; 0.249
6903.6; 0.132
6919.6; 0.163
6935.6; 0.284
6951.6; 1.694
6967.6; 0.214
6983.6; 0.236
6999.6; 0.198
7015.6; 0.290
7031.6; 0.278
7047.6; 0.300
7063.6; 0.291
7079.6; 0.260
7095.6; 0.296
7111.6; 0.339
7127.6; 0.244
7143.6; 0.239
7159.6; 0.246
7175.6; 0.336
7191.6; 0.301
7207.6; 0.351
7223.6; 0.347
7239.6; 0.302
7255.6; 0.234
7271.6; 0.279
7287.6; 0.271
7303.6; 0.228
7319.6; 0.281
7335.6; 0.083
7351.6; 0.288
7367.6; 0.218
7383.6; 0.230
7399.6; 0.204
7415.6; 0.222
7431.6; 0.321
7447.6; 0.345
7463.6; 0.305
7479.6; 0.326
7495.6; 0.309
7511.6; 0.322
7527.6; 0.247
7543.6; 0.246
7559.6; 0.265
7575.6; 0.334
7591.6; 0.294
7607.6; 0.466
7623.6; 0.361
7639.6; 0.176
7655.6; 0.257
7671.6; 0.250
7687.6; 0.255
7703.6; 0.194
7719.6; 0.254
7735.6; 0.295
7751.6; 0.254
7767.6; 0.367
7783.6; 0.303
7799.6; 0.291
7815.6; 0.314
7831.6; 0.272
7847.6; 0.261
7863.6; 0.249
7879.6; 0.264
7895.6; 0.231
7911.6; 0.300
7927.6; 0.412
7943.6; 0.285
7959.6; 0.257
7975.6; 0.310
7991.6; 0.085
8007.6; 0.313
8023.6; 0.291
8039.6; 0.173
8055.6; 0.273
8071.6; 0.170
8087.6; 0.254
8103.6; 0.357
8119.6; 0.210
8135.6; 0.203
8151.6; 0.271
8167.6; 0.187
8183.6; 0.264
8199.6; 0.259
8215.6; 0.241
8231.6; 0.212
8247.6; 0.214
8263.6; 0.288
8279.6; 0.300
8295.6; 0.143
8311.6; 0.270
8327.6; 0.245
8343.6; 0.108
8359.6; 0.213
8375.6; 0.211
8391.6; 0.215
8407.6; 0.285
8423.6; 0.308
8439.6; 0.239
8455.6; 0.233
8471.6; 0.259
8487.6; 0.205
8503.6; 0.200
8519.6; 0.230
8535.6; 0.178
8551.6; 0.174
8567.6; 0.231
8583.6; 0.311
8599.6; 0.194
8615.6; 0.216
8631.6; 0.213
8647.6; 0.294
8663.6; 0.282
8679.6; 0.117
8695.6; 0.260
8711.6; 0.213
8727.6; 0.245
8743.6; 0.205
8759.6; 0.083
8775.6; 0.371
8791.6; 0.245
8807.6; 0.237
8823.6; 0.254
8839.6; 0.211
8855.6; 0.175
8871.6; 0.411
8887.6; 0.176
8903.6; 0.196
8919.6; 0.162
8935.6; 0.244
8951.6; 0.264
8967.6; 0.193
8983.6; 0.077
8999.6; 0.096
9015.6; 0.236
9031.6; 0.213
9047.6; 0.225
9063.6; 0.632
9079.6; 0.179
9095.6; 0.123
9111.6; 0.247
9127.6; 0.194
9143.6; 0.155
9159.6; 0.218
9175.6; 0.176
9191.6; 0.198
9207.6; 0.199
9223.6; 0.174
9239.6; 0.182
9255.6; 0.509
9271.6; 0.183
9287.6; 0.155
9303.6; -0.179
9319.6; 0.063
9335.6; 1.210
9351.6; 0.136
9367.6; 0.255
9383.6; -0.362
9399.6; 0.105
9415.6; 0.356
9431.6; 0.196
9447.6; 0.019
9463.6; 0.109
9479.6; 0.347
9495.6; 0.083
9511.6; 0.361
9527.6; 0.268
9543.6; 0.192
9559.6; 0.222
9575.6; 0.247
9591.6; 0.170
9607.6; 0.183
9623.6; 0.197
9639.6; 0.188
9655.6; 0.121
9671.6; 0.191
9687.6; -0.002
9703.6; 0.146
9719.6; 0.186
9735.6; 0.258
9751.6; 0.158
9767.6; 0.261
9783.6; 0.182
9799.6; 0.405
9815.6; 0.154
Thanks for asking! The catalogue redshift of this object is 0.865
